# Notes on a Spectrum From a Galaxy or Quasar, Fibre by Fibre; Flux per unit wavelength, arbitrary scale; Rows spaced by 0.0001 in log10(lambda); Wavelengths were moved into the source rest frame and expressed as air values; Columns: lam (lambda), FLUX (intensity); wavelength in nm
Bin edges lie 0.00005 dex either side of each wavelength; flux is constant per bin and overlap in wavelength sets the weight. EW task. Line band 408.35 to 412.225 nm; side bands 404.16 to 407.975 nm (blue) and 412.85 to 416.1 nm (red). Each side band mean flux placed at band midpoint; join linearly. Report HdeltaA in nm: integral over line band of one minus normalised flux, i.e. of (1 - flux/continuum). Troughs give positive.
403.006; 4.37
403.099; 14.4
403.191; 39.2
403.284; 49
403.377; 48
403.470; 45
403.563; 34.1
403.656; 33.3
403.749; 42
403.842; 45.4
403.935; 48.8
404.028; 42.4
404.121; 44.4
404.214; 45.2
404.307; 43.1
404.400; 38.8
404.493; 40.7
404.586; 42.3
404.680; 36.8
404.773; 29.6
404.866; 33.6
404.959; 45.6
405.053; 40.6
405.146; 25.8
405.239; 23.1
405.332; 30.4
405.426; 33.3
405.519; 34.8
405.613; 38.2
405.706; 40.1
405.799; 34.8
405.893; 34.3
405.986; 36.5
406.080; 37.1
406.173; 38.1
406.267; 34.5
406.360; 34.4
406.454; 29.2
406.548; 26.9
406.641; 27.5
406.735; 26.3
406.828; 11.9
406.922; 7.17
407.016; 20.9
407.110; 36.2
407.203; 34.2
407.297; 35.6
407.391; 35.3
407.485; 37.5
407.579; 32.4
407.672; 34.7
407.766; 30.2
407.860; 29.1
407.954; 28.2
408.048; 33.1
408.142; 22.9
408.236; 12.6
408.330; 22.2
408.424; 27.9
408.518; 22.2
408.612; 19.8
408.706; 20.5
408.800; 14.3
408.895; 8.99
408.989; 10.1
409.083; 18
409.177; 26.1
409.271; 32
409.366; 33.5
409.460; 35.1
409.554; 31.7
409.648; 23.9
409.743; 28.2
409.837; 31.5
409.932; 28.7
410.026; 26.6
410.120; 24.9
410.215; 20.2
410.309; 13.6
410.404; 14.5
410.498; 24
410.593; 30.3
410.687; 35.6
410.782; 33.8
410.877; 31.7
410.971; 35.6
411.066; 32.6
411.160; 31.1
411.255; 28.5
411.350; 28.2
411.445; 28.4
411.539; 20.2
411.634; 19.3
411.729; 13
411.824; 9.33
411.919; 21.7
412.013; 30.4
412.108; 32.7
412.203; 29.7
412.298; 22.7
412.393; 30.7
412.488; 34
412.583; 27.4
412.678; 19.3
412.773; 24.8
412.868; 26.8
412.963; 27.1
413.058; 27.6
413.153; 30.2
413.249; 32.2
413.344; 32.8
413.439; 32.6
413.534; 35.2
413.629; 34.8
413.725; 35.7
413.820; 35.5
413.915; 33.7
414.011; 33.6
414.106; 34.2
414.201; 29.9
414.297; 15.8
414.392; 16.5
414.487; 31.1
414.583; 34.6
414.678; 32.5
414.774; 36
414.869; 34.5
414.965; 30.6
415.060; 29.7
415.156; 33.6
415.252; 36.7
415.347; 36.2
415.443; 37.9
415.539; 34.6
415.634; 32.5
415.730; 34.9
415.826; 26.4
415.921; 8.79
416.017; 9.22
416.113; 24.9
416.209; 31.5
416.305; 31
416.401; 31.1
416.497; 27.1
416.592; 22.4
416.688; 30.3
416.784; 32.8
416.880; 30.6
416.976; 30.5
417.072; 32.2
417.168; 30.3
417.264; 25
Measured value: 0.82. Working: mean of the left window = 33.1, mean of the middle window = 25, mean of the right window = 30.4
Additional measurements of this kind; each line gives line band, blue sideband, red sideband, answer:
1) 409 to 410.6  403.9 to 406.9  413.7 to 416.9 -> 0.35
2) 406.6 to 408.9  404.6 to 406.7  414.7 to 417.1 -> 0.53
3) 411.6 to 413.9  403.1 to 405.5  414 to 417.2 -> 0.28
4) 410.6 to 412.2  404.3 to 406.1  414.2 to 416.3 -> 0.23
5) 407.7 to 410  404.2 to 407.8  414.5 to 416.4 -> 0.54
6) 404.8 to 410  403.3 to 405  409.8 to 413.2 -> 0.89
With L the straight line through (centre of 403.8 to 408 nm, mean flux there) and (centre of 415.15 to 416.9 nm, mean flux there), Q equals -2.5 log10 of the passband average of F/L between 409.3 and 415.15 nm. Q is 0.09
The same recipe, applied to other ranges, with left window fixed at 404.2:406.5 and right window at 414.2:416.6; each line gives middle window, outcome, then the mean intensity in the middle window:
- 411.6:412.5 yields 0.28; 24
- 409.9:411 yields 0.22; 26.5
